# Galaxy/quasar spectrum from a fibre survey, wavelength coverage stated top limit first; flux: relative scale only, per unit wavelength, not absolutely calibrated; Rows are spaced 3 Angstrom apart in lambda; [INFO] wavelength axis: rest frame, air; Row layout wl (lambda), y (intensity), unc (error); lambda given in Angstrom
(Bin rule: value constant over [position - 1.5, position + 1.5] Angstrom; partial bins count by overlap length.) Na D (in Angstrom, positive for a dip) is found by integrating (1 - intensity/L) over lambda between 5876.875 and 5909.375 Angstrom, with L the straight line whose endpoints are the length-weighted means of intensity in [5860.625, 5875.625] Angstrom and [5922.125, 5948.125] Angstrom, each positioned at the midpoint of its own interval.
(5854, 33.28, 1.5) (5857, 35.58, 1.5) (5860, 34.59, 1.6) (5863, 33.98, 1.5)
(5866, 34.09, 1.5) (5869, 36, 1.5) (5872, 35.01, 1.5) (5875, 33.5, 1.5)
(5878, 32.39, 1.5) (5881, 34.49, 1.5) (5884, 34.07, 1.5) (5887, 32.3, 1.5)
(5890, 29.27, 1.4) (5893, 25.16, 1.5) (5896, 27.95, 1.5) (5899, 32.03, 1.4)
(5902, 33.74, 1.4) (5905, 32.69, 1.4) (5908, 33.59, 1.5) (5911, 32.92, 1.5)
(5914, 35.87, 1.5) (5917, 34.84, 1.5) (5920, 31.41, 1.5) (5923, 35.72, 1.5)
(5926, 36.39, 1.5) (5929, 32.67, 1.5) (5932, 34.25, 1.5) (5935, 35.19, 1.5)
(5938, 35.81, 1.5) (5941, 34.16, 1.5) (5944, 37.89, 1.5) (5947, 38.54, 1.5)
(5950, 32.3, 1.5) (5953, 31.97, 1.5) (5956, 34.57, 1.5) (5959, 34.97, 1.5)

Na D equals 3.13 Angstrom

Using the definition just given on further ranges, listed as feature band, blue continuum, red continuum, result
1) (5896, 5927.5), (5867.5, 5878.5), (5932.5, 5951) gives 1.33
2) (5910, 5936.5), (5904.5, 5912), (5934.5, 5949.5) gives 0.04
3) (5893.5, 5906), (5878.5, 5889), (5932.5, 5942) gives 1.03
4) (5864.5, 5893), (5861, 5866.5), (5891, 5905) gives -0.61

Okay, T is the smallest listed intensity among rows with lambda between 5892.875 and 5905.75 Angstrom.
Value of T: 25.16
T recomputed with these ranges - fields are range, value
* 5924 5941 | 32.67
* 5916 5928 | 31.41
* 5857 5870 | 33.98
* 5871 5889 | 32.3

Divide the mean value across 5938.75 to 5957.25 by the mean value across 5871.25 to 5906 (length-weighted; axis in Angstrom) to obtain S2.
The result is 1.1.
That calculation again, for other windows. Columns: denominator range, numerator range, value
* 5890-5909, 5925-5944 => 1.14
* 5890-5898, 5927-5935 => 1.24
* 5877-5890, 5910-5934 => 1.04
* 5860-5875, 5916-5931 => 0.99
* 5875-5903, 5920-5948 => 1.13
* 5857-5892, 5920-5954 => 1.04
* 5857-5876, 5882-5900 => 0.87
